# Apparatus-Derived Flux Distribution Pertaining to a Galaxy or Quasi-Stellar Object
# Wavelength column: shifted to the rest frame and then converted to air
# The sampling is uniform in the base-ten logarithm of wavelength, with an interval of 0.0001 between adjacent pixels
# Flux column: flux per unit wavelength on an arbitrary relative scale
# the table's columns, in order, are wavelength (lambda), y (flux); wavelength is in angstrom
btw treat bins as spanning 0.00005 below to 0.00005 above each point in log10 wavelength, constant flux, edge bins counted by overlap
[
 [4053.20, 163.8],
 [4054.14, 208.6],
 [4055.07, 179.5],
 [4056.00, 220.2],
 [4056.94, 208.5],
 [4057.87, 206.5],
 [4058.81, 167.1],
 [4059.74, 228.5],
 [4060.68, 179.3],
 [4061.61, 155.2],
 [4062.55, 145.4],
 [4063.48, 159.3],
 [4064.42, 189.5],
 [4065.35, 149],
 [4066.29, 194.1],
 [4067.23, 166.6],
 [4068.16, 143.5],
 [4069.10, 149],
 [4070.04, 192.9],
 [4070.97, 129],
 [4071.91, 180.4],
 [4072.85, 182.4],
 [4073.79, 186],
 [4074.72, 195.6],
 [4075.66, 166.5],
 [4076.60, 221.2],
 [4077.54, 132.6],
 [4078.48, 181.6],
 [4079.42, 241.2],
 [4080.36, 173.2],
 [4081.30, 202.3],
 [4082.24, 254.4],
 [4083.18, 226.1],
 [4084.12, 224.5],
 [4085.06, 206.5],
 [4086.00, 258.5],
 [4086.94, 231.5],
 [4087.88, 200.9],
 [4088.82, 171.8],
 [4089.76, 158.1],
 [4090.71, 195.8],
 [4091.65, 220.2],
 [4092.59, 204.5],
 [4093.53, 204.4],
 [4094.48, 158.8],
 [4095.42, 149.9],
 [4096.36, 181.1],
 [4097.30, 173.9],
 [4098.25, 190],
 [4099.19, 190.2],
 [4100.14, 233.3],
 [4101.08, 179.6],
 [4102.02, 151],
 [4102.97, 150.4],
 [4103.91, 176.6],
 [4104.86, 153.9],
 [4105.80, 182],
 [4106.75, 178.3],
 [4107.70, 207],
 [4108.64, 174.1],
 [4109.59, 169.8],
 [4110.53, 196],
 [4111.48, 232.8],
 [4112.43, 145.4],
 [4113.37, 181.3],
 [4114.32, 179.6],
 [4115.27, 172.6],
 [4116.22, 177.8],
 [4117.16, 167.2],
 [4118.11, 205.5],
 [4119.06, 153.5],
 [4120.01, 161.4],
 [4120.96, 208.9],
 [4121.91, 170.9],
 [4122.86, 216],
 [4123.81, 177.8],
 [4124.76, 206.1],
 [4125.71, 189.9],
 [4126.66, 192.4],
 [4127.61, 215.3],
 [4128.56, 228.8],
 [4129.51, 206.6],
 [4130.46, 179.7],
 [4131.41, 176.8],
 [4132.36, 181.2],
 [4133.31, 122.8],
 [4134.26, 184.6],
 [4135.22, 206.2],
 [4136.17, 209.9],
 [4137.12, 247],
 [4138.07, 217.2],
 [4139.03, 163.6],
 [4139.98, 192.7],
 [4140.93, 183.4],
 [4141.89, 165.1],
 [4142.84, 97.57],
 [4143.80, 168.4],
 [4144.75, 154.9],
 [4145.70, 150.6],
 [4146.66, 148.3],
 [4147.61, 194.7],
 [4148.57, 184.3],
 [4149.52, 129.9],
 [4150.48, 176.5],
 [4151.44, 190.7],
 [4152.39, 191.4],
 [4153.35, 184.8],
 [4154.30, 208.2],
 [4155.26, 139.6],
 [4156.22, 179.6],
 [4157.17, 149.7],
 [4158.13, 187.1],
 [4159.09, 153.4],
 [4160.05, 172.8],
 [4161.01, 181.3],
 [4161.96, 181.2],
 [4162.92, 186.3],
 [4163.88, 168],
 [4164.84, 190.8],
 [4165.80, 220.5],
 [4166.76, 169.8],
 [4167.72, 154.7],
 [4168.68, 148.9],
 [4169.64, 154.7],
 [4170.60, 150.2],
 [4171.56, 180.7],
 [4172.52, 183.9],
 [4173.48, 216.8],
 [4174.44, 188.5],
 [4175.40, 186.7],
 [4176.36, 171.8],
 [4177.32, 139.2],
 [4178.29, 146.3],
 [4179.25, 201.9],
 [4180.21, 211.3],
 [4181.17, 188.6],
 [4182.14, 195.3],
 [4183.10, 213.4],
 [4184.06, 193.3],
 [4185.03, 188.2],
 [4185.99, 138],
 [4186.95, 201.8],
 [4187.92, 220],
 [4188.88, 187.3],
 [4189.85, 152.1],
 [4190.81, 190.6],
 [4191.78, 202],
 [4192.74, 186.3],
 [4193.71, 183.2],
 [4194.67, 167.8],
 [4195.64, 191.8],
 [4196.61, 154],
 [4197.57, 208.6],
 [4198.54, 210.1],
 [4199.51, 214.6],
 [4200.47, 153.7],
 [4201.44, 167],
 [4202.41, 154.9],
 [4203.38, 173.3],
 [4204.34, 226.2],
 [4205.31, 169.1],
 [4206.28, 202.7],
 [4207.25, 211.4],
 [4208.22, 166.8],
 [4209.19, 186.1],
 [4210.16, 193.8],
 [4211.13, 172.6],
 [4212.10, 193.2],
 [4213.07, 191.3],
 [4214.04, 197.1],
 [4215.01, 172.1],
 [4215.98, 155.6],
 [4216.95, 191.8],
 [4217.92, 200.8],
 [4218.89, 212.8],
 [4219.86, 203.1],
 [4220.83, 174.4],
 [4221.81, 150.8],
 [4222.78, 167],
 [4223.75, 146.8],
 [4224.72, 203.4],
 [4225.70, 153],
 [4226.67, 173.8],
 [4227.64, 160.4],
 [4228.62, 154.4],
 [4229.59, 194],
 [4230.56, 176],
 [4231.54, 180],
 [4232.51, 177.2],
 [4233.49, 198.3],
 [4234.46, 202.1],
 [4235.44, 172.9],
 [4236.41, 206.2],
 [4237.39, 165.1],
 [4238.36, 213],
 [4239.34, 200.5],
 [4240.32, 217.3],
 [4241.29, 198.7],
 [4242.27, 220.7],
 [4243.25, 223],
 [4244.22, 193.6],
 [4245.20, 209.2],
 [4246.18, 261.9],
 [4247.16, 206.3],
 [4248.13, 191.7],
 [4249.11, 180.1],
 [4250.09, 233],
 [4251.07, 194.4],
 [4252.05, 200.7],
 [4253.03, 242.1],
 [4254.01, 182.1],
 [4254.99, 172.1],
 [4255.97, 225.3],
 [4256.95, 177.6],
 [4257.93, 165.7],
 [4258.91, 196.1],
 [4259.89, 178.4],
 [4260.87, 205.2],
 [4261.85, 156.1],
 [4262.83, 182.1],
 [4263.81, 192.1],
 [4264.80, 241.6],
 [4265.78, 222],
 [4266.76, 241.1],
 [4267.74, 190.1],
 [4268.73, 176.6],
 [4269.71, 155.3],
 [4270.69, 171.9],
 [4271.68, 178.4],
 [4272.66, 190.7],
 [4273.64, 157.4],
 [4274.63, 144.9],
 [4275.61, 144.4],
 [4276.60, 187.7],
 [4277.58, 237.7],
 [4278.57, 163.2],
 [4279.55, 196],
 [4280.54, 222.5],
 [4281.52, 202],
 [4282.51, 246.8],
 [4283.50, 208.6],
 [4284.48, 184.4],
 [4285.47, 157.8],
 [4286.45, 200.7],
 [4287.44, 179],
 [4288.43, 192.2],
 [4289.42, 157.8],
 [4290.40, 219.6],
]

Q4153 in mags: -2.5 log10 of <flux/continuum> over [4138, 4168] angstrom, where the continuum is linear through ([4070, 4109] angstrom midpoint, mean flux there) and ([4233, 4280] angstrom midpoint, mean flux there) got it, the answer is 0.12 mag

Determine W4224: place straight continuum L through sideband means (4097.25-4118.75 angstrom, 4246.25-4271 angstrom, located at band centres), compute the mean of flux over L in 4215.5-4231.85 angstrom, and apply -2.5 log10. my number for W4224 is 0.10 mag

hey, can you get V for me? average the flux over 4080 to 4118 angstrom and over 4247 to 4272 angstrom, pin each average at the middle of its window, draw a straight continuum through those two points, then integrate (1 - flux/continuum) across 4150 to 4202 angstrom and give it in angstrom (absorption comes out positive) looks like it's 3.0 angstrom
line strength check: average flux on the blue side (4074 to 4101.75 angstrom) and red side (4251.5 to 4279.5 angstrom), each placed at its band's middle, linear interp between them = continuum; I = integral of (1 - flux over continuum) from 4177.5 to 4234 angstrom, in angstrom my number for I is 2.39 angstrom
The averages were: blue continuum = 197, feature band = 183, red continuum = 189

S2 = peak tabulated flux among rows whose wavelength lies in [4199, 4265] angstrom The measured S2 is 261.9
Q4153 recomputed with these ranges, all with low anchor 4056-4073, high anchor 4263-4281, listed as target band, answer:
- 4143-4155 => 0.060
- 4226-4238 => 0.038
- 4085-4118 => -0.051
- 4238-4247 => -0.149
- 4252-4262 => -0.020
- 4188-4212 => -0.005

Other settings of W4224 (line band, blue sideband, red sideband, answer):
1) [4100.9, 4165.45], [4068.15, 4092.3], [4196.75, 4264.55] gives 0.08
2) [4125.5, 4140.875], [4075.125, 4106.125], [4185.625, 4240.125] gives -0.03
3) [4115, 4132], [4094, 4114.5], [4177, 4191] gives -0.05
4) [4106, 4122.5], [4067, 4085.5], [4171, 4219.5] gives 0.04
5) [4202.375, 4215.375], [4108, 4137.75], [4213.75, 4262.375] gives 0.01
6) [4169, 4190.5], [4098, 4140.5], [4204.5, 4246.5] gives 0.03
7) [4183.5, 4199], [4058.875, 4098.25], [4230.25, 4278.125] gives 0.03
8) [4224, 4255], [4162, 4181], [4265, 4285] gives -0.05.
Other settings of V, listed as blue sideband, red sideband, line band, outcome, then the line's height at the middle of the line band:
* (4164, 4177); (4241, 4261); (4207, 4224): 0.8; 192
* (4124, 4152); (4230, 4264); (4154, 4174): 1.1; 185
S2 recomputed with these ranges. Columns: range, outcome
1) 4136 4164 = 247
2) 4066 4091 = 258.5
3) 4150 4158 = 208.2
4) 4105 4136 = 232.8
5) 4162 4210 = 226.2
